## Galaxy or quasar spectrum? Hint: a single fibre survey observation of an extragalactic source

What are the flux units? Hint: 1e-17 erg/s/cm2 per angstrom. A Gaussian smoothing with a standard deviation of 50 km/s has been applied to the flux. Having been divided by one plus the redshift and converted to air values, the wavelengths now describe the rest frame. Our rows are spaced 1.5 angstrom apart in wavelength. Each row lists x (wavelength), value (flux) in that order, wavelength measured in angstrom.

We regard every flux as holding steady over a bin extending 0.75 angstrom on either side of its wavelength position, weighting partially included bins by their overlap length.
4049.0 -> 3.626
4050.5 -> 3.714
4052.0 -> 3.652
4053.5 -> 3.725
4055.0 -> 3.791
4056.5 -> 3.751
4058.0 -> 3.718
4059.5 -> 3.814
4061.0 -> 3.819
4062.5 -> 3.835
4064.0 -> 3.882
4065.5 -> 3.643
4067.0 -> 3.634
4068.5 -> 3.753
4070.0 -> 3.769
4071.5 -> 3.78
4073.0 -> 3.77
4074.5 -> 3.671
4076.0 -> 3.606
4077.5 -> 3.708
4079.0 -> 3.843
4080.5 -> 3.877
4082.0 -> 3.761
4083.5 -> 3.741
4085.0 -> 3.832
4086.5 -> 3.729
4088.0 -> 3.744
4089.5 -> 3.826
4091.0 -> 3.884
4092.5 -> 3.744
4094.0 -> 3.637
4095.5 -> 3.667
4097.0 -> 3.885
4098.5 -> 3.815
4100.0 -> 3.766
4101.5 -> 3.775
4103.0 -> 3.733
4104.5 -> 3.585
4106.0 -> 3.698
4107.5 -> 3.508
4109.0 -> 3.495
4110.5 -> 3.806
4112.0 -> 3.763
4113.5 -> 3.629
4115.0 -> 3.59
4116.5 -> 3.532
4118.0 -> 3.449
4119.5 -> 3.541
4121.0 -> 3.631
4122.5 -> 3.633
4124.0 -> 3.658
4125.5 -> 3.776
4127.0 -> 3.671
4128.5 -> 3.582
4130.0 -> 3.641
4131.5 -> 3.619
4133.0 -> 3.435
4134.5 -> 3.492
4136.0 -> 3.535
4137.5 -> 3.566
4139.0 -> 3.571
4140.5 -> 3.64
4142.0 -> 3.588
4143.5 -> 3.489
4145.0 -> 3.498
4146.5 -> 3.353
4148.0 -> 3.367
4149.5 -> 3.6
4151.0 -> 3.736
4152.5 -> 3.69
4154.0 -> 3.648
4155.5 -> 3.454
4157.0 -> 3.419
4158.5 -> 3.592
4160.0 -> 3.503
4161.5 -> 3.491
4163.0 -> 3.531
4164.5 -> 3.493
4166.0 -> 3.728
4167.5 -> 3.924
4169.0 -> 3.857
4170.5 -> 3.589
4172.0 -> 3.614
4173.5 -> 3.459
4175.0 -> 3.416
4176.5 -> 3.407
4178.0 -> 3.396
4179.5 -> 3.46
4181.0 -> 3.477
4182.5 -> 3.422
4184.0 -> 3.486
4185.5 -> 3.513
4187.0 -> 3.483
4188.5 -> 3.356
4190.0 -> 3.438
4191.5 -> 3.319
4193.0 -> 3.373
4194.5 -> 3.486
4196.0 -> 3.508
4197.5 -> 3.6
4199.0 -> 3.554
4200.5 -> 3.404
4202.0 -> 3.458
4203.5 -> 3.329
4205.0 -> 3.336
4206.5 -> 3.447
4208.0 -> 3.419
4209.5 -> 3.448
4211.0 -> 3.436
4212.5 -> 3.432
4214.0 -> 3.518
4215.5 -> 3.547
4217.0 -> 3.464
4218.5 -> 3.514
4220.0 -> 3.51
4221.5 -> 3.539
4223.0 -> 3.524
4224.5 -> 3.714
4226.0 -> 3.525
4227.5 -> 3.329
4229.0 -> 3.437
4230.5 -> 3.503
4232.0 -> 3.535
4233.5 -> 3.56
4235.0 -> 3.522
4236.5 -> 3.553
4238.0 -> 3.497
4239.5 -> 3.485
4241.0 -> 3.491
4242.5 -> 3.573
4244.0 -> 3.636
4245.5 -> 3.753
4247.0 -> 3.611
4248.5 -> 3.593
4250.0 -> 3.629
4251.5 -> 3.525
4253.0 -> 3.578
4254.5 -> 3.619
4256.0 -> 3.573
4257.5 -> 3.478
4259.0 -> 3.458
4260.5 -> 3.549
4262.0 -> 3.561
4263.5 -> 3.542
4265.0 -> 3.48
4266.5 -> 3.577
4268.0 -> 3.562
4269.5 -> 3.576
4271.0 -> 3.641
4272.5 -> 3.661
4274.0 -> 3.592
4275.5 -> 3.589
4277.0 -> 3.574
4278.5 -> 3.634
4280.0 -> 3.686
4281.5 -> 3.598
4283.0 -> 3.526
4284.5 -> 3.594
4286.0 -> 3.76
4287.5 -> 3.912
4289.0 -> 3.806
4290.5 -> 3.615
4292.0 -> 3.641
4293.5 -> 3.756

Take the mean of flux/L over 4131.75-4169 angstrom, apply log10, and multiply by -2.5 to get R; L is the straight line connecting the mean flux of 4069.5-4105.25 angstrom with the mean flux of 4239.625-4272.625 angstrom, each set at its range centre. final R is 0.04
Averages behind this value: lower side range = 3.76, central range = 3.56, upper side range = 3.57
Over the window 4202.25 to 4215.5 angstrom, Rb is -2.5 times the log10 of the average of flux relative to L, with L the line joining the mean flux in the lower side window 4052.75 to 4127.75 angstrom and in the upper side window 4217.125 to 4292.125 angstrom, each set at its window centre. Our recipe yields 0.06 mag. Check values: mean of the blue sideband 3.72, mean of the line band 3.43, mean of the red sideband 3.58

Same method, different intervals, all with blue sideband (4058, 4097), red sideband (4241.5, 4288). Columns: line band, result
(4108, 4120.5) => 0.04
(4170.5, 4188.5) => 0.06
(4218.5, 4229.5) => 0.04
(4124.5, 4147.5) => 0.04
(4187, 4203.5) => 0.07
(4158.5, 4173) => 0.02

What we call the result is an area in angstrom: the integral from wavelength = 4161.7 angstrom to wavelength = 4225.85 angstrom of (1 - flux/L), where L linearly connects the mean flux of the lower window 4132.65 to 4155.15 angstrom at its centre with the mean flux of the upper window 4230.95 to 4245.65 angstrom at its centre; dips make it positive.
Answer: 0.9 angstrom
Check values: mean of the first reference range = 3.55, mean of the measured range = 3.5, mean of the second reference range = 3.55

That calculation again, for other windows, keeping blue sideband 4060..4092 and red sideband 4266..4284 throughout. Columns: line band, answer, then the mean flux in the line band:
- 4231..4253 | 0.37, 3.57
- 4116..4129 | 0.41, 3.61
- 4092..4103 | -0.01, 3.75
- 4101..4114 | 0.27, 3.66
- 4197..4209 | 0.73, 3.44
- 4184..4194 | 0.69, 3.42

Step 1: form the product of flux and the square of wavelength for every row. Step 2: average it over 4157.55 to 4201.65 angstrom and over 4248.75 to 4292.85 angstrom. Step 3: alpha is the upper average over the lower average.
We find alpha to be 1.07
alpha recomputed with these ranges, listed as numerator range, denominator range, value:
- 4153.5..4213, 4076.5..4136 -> 0.98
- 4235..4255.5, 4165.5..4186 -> 1.04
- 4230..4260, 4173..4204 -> 1.06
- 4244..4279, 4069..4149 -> 1.05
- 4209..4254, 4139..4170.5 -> 1.02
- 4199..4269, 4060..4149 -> 1.02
